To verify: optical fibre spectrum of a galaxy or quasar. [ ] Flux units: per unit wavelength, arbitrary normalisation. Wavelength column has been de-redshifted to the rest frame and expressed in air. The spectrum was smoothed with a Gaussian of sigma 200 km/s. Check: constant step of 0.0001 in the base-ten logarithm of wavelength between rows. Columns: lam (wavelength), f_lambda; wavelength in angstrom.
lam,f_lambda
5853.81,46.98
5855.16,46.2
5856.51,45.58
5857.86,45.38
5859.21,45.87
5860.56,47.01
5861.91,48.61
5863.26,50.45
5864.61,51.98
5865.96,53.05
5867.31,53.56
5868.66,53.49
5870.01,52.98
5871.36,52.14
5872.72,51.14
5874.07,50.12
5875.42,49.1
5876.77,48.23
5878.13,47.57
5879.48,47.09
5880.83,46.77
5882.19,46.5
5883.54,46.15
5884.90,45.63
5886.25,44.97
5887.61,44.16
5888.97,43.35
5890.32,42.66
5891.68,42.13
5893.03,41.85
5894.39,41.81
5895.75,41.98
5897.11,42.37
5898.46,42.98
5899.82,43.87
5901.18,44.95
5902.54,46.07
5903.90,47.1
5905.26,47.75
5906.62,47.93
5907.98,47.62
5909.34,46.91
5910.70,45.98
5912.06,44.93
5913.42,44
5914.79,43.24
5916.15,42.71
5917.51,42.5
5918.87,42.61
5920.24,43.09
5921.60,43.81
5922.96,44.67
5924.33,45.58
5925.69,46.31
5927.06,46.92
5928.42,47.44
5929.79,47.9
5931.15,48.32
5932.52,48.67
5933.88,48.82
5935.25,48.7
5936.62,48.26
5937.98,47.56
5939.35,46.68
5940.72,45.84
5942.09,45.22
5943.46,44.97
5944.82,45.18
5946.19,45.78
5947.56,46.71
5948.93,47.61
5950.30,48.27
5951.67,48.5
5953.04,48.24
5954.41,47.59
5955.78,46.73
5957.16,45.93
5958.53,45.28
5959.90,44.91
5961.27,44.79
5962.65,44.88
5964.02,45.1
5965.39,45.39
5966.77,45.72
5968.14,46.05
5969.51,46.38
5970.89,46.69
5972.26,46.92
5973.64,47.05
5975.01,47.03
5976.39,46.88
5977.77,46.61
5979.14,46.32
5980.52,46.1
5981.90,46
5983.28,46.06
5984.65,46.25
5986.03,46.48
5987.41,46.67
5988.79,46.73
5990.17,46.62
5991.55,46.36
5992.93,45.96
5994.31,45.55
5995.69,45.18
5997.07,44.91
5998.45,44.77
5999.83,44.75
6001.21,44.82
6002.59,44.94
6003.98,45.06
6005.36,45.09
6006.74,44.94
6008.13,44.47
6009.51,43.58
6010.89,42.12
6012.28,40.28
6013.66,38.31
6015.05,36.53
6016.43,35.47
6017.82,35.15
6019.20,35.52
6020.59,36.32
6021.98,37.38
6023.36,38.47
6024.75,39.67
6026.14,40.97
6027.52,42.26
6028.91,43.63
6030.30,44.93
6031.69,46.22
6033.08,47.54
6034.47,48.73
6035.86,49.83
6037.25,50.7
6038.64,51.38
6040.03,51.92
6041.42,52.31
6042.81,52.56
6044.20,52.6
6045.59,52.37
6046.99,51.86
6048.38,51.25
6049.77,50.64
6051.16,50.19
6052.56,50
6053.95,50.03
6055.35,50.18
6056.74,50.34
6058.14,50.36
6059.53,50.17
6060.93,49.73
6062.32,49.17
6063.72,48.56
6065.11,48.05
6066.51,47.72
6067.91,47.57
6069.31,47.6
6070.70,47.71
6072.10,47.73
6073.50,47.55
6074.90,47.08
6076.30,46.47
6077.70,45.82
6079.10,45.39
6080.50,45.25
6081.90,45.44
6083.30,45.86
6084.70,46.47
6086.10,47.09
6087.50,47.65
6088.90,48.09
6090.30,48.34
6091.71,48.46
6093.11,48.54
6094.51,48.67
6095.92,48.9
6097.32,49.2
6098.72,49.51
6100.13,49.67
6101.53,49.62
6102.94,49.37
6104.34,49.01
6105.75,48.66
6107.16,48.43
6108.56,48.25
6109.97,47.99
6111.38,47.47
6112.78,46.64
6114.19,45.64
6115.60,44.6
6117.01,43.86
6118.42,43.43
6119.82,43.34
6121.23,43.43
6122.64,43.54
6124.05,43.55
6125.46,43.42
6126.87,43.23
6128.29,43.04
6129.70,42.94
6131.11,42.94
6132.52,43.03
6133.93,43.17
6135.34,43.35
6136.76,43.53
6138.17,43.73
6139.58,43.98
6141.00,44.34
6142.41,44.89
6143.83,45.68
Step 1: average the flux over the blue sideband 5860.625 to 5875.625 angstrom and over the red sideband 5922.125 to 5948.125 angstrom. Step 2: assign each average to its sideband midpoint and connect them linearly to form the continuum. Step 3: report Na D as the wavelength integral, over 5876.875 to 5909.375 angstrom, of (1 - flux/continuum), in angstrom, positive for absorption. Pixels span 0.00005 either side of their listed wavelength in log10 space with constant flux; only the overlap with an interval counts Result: 3.0 angstrom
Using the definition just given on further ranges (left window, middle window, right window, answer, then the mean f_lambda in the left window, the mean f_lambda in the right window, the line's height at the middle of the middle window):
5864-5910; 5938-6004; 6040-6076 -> 3.0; 46.9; 49.7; 48.3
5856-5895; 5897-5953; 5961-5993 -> 1.1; 47.6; 46.2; 46.9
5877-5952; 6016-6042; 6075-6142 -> 1.2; 45.6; 46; 45.8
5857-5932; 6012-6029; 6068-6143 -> 2.9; 46.4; 46.1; 46.3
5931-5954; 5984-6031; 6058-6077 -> 5.0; 47.2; 48.2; 47.7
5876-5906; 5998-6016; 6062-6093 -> 1.3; 44.8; 47.2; 46.3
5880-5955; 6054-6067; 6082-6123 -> -0.7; 45.6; 47.2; 46.9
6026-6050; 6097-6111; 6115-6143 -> -1.2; 49.2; 43.6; 45.1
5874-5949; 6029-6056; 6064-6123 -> -2.0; 45.6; 47.2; 46.7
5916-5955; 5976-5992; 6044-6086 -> 0.3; 46.4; 48.6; 47.2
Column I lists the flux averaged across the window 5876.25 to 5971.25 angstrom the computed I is 45.7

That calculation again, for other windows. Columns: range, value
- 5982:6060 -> 45.7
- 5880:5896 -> 44.1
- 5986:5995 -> 46.3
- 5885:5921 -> 44.2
